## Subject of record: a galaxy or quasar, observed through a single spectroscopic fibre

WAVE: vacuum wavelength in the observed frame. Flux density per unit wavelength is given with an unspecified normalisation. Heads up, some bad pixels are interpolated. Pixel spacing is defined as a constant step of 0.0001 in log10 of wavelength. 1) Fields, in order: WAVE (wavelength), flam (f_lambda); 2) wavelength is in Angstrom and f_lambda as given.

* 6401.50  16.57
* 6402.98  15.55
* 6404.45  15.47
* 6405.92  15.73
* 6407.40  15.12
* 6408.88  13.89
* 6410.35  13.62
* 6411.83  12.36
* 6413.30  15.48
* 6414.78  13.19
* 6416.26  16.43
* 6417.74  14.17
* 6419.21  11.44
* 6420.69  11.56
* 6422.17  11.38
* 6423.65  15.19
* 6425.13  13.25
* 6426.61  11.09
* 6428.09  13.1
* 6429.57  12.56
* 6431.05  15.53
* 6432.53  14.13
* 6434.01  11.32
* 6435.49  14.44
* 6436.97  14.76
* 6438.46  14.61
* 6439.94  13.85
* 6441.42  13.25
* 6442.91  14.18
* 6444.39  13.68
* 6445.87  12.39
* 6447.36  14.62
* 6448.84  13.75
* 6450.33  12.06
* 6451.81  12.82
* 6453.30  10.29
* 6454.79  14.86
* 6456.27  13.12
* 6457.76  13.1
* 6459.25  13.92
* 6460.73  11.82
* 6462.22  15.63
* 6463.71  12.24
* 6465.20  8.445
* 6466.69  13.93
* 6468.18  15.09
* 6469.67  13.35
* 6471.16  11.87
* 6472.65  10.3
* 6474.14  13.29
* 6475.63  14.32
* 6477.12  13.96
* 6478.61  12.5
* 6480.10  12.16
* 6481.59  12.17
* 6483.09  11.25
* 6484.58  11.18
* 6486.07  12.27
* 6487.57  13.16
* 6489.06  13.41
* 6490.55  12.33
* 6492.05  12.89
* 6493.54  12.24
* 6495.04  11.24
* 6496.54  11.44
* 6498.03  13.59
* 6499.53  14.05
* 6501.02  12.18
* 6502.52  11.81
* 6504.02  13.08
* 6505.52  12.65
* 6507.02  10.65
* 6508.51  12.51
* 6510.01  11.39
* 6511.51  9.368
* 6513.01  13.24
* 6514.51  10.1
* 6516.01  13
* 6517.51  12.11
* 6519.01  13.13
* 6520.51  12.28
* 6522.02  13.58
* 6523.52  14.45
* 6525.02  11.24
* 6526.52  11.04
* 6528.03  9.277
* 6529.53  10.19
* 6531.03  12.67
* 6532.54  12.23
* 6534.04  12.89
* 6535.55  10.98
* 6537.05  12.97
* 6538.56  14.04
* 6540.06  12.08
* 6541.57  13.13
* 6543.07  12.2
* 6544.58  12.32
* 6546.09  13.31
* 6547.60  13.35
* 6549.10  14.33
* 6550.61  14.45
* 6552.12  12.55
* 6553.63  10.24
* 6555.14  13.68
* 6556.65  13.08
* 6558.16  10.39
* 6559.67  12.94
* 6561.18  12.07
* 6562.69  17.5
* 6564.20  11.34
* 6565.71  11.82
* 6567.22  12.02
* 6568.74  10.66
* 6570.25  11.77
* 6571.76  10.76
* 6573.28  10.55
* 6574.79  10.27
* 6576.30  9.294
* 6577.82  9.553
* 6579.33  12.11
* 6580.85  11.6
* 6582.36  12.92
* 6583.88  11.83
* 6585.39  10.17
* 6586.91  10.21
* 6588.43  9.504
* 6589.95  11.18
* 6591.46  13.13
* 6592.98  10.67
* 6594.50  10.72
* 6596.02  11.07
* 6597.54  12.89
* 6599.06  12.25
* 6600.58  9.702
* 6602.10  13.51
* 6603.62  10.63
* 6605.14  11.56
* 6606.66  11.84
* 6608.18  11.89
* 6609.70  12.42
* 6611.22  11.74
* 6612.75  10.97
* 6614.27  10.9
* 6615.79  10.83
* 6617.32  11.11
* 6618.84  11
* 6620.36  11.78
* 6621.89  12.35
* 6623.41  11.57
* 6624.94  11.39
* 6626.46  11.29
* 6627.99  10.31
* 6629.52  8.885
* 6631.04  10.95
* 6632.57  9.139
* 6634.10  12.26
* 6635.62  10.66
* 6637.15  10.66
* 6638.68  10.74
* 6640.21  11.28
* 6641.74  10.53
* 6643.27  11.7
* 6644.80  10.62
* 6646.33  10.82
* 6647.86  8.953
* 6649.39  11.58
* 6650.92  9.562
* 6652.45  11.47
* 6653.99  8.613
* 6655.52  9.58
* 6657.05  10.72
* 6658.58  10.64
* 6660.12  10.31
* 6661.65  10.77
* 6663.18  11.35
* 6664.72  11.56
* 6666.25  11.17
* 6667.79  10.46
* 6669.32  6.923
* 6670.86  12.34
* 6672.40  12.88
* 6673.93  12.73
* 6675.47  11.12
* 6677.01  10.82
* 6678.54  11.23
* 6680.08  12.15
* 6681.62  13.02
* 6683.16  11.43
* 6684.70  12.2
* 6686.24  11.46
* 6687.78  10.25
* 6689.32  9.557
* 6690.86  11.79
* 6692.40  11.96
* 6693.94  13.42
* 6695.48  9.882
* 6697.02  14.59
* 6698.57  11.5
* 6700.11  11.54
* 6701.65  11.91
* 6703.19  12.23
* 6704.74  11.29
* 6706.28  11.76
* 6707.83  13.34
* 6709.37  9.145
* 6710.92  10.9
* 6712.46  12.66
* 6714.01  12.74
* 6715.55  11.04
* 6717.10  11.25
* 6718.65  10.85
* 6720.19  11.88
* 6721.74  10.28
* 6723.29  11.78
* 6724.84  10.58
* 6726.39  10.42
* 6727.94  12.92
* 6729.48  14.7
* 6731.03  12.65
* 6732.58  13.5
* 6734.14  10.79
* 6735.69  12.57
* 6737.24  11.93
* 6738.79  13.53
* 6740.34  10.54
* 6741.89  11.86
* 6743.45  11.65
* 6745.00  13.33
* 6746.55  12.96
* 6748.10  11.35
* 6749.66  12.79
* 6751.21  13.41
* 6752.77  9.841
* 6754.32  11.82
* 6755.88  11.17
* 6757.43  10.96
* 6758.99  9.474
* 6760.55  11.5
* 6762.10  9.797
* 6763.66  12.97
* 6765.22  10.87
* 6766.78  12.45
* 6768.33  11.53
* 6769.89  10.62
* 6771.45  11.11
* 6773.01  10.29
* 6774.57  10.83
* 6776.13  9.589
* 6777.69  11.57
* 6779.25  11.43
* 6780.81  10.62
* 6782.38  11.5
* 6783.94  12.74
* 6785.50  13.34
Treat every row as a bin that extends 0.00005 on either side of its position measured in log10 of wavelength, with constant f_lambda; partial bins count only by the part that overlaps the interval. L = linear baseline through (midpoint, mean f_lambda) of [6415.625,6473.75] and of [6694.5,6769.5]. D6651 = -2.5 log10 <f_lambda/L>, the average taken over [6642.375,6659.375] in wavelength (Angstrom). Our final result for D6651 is 0.17 mag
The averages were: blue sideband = 13.2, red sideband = 11.8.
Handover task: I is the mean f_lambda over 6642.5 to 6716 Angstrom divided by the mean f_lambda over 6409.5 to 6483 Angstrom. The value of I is 0.9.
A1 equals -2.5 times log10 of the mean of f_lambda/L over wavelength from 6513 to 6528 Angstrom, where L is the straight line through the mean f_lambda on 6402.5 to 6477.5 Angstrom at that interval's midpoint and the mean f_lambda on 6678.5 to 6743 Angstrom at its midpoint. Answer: 0.06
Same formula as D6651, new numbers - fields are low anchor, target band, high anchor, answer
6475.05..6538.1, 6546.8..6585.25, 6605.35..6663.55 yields -0.04 mag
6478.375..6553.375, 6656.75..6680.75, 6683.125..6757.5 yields 0.08 mag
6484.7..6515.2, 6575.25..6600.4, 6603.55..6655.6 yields 0.02 mag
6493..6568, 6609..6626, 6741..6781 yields 0.05 mag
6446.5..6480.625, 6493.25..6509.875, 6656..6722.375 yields 0.03 mag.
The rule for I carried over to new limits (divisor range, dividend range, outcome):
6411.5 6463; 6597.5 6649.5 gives 0.83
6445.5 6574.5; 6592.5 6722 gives 0.90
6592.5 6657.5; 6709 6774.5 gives 1.06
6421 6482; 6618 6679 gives 0.82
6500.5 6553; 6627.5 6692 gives 0.88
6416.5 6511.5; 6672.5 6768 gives 0.92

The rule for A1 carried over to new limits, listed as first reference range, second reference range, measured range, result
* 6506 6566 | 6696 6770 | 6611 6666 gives 0.12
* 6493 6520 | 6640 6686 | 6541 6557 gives -0.10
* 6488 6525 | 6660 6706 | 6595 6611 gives 0.01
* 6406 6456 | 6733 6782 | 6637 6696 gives 0.10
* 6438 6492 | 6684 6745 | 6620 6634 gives 0.12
